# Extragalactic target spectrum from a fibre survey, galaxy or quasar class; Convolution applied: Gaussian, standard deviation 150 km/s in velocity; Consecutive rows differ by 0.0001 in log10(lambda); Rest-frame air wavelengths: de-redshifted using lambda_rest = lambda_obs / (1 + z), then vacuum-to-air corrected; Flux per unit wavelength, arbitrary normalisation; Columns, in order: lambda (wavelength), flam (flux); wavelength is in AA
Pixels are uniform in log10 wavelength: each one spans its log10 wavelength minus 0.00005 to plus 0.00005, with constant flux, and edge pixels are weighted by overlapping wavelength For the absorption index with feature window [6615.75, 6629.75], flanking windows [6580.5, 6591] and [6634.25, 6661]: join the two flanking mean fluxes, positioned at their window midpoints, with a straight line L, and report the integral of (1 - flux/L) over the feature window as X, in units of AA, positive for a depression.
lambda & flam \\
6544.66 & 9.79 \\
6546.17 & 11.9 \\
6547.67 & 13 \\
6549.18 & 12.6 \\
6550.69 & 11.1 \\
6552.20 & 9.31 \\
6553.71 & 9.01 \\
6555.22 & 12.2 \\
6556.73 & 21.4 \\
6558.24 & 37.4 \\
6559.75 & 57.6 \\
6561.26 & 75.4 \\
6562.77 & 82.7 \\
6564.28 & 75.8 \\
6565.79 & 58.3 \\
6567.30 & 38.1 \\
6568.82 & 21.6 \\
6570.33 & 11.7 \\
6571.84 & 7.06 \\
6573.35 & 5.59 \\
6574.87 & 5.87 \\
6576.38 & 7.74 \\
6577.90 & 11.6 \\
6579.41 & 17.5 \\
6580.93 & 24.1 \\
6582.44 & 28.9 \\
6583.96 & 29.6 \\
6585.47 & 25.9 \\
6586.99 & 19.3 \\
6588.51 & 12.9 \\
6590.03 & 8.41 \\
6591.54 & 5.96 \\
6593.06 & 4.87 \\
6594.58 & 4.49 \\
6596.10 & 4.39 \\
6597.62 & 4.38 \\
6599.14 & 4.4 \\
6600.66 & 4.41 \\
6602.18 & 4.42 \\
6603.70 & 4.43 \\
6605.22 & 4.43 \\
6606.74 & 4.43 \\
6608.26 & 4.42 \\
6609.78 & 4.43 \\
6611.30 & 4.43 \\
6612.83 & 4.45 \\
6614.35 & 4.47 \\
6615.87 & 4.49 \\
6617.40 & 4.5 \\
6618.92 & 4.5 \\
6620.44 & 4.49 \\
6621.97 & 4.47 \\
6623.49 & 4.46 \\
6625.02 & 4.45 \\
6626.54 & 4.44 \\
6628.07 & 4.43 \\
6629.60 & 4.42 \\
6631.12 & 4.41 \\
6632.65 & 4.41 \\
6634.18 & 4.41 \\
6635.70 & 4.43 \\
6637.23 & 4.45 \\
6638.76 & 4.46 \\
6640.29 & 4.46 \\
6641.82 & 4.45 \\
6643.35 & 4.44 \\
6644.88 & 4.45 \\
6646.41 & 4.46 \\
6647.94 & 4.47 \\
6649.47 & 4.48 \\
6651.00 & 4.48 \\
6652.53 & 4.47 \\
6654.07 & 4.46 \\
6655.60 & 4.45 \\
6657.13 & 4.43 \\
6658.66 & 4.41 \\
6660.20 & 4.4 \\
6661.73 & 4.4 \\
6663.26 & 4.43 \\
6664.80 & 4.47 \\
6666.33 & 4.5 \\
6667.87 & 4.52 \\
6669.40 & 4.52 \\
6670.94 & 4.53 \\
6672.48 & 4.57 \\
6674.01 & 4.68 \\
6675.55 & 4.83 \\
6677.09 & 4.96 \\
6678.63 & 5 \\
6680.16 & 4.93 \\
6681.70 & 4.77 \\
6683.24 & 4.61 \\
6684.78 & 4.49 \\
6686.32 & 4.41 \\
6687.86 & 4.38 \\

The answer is 8.3 AA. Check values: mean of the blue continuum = 20.9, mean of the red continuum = 4.45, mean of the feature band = 4.46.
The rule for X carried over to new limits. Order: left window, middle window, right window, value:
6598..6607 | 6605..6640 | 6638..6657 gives -0.08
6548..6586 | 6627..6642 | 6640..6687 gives 9.18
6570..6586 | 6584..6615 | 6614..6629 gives 9.91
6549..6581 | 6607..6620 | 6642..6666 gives 9.19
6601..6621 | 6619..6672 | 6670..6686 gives 1.59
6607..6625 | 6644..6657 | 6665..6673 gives 0.11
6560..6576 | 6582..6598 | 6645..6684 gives 9.16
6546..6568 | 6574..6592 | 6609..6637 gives 5.08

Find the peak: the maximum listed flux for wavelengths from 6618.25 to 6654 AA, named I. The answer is 4.5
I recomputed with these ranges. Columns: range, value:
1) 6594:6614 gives 4.49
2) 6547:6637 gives 82.7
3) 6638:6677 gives 4.83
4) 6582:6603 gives 29.6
